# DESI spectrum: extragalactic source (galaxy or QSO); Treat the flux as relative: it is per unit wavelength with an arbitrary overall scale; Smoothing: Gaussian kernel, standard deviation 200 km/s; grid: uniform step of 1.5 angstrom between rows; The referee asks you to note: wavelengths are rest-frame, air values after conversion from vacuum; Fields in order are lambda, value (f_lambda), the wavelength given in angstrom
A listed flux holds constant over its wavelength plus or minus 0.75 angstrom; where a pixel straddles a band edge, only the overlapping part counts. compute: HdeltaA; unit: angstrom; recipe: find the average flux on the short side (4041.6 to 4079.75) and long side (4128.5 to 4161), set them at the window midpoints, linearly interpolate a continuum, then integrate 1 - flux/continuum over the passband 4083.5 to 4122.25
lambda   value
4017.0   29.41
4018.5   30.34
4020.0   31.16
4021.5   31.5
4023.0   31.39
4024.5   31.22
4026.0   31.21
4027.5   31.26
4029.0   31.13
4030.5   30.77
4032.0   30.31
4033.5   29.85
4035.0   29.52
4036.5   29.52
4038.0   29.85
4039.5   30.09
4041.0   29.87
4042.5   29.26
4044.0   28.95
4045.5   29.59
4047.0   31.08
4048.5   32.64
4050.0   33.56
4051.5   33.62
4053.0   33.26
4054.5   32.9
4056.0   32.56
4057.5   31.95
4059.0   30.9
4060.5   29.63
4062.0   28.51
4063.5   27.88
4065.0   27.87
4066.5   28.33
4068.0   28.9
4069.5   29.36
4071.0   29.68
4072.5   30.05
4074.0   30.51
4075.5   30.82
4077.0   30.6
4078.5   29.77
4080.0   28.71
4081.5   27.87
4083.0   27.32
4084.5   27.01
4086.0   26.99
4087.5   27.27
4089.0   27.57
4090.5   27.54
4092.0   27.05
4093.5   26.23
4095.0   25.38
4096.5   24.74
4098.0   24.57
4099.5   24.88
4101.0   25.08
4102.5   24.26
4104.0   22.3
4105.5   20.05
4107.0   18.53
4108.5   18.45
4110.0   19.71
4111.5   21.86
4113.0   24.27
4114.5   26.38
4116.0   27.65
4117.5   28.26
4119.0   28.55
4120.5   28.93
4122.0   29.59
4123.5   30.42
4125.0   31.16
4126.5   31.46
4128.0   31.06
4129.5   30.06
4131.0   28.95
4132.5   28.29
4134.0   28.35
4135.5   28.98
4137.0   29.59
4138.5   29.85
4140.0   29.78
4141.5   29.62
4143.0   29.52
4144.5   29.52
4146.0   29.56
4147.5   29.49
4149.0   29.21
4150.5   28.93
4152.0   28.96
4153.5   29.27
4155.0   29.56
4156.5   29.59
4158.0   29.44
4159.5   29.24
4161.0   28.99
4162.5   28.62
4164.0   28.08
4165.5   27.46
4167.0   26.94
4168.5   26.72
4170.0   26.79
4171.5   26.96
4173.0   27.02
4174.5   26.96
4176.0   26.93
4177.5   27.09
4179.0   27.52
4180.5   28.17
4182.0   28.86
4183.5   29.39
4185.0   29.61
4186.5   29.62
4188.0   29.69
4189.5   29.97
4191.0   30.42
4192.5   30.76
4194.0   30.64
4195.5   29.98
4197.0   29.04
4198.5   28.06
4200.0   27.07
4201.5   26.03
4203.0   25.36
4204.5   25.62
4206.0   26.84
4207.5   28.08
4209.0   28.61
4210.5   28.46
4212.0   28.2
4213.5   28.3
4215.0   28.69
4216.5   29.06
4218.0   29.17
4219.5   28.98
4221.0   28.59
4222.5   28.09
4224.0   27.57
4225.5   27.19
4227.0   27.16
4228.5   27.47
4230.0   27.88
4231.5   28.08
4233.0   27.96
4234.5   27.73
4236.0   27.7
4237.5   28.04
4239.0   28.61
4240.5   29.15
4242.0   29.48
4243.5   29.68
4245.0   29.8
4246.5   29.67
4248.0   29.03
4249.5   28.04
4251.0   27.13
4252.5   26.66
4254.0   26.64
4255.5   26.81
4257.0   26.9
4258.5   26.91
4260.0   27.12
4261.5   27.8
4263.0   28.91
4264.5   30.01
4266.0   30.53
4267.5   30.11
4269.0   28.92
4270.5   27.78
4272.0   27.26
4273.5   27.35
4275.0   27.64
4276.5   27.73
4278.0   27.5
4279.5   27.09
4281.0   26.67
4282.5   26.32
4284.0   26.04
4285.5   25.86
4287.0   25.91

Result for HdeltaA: 6.2 angstrom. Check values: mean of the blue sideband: 30.5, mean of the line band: 25.1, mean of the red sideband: 29.3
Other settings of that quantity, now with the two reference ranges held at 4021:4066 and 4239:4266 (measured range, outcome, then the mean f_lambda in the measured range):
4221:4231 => 0.3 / 27.7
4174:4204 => 0.5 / 28.5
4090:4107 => 3.2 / 24.4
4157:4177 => 1.1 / 27.7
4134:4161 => 0.1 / 29.4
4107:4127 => 2.4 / 26.3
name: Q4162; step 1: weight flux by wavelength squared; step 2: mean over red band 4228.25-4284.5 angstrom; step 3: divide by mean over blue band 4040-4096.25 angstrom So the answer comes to 1.0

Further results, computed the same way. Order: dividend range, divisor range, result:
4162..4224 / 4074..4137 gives 1.10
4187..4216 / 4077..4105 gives 1.14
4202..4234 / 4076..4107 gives 1.13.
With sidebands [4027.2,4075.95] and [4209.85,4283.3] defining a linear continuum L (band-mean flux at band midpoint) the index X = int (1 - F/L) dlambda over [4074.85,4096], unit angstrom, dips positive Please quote 1.6 angstrom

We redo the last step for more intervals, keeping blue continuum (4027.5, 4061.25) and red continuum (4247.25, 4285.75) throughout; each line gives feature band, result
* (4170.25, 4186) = 0.6 angstrom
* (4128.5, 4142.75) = 0.1 angstrom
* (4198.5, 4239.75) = 0.8 angstrom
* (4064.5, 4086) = 1.1 angstrom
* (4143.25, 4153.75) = 0.0 angstrom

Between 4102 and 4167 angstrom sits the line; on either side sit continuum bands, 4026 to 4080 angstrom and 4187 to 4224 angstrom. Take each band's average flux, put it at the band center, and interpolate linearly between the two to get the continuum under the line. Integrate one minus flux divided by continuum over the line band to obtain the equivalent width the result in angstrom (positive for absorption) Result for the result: 3.61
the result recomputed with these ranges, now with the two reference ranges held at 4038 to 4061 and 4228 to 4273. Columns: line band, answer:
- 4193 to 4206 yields 0.58 angstrom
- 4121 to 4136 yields 0.14 angstrom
